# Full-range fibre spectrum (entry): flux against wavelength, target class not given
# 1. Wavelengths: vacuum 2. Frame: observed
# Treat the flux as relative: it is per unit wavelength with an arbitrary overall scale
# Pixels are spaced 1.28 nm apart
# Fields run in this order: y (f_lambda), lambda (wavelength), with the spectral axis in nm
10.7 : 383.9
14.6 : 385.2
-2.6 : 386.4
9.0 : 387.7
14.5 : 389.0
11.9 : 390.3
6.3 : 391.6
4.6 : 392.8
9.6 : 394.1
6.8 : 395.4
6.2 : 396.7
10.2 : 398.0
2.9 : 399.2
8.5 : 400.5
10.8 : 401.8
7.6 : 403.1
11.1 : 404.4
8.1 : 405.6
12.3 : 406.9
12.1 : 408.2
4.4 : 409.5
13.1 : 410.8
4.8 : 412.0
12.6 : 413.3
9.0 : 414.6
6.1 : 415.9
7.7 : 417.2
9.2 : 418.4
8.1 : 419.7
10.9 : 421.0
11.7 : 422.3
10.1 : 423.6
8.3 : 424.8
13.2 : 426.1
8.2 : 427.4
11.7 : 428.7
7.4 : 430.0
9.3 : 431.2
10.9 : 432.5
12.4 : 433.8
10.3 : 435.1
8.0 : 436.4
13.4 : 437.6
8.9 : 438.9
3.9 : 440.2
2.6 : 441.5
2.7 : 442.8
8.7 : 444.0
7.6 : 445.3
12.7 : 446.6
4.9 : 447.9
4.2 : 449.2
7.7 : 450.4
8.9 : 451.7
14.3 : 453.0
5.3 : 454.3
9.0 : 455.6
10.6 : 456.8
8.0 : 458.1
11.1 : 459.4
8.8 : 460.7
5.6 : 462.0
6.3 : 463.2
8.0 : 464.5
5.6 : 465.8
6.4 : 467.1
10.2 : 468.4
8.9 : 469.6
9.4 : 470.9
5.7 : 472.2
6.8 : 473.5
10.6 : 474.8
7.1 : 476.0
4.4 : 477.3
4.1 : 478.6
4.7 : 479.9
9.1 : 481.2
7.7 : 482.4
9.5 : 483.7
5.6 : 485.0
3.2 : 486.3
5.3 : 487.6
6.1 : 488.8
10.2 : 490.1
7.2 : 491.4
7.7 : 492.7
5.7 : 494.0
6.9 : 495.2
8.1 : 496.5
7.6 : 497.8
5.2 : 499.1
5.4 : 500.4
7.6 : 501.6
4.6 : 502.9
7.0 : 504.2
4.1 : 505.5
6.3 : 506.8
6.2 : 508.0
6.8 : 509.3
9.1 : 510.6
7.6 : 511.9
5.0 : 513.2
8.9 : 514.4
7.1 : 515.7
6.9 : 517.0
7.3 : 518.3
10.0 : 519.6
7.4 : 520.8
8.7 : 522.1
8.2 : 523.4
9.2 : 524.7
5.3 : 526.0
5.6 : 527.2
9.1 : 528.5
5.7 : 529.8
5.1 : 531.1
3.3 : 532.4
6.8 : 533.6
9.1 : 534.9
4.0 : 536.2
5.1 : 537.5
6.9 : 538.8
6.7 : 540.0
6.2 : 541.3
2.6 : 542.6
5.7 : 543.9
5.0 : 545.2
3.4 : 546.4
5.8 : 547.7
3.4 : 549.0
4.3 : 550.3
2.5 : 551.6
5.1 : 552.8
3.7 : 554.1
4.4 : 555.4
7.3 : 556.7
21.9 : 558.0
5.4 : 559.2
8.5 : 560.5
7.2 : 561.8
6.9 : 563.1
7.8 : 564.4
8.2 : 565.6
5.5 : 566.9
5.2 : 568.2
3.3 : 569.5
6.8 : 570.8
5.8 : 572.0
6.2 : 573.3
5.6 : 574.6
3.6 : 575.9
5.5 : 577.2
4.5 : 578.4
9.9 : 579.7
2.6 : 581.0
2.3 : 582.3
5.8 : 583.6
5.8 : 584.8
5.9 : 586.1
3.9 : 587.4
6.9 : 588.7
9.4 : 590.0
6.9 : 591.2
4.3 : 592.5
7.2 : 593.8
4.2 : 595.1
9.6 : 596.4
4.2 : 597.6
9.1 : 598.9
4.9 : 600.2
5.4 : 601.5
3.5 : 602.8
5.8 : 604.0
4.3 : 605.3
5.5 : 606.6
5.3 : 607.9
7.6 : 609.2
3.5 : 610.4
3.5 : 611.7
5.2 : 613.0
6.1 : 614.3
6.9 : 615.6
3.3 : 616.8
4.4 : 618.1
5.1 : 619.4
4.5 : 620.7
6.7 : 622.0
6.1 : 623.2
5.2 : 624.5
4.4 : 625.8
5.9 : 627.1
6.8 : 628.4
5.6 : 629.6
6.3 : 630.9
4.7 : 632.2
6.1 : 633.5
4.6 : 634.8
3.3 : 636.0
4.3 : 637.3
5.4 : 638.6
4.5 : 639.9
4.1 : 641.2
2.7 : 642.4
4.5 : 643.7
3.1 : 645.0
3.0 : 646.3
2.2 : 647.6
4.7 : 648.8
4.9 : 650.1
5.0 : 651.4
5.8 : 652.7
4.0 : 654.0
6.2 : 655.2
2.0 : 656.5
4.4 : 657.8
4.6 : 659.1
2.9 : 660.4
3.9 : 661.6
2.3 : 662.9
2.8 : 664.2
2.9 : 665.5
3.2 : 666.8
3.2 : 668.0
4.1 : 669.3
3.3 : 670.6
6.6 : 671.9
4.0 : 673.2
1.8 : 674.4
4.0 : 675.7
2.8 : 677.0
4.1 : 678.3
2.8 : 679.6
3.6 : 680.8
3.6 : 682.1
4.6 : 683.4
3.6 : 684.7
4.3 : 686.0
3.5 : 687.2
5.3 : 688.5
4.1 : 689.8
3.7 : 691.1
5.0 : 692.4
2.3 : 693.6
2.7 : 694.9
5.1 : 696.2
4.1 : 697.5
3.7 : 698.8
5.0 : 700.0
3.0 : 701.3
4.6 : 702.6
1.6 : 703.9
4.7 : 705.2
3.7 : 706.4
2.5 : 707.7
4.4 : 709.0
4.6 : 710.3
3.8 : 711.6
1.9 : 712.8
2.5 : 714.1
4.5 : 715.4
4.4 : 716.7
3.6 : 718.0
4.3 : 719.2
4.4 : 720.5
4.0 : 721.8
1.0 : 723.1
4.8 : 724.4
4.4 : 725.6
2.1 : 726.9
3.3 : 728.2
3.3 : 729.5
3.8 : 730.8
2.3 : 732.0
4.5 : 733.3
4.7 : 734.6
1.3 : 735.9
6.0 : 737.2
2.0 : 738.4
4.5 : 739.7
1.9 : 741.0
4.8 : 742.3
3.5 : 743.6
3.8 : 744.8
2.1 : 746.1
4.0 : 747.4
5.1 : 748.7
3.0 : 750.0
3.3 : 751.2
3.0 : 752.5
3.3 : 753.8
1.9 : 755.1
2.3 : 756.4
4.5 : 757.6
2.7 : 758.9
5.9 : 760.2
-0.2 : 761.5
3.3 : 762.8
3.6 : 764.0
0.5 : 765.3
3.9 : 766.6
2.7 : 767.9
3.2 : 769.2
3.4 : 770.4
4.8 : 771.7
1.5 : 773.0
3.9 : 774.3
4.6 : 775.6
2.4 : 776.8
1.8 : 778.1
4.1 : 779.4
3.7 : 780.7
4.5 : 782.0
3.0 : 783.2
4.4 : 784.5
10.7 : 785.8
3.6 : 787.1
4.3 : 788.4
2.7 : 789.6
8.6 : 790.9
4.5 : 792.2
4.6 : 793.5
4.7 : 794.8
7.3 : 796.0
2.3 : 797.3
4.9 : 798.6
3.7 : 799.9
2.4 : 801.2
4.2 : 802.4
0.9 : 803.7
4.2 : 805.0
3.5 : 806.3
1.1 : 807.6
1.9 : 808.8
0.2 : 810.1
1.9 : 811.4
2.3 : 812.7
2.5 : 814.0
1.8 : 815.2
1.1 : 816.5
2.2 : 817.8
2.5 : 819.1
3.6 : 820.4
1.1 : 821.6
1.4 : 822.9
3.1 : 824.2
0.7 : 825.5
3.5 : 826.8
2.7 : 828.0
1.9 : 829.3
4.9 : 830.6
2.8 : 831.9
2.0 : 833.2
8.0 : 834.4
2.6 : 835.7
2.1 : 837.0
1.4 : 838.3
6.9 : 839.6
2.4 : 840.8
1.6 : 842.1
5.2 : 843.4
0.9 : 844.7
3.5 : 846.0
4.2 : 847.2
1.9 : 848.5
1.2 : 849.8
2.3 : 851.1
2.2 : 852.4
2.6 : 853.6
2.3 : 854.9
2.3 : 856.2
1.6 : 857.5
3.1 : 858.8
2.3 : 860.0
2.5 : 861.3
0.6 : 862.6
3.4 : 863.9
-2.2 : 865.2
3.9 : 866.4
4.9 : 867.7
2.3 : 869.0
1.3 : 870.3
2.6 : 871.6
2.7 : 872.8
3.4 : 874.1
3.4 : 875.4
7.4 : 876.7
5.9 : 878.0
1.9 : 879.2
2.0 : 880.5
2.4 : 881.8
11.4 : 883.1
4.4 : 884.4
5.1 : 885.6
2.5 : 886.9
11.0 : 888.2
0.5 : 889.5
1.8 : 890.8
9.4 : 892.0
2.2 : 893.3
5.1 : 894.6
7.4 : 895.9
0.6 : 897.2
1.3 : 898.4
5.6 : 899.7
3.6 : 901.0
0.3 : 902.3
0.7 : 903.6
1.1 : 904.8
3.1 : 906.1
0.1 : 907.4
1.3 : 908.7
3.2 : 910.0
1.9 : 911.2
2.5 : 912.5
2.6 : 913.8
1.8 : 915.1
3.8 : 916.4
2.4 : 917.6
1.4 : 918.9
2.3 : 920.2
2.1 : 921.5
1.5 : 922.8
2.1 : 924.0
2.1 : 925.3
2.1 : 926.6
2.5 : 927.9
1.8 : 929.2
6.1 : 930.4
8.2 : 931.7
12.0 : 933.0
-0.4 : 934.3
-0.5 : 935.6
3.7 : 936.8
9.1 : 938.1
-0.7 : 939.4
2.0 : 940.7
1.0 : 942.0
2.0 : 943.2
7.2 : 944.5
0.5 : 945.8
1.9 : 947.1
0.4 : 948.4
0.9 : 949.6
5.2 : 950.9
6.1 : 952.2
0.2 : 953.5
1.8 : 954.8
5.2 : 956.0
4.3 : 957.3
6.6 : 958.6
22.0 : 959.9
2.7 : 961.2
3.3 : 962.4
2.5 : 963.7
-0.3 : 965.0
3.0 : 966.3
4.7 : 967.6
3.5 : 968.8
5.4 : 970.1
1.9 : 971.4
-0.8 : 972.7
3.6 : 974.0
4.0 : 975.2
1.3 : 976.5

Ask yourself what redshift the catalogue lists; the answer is 1.574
